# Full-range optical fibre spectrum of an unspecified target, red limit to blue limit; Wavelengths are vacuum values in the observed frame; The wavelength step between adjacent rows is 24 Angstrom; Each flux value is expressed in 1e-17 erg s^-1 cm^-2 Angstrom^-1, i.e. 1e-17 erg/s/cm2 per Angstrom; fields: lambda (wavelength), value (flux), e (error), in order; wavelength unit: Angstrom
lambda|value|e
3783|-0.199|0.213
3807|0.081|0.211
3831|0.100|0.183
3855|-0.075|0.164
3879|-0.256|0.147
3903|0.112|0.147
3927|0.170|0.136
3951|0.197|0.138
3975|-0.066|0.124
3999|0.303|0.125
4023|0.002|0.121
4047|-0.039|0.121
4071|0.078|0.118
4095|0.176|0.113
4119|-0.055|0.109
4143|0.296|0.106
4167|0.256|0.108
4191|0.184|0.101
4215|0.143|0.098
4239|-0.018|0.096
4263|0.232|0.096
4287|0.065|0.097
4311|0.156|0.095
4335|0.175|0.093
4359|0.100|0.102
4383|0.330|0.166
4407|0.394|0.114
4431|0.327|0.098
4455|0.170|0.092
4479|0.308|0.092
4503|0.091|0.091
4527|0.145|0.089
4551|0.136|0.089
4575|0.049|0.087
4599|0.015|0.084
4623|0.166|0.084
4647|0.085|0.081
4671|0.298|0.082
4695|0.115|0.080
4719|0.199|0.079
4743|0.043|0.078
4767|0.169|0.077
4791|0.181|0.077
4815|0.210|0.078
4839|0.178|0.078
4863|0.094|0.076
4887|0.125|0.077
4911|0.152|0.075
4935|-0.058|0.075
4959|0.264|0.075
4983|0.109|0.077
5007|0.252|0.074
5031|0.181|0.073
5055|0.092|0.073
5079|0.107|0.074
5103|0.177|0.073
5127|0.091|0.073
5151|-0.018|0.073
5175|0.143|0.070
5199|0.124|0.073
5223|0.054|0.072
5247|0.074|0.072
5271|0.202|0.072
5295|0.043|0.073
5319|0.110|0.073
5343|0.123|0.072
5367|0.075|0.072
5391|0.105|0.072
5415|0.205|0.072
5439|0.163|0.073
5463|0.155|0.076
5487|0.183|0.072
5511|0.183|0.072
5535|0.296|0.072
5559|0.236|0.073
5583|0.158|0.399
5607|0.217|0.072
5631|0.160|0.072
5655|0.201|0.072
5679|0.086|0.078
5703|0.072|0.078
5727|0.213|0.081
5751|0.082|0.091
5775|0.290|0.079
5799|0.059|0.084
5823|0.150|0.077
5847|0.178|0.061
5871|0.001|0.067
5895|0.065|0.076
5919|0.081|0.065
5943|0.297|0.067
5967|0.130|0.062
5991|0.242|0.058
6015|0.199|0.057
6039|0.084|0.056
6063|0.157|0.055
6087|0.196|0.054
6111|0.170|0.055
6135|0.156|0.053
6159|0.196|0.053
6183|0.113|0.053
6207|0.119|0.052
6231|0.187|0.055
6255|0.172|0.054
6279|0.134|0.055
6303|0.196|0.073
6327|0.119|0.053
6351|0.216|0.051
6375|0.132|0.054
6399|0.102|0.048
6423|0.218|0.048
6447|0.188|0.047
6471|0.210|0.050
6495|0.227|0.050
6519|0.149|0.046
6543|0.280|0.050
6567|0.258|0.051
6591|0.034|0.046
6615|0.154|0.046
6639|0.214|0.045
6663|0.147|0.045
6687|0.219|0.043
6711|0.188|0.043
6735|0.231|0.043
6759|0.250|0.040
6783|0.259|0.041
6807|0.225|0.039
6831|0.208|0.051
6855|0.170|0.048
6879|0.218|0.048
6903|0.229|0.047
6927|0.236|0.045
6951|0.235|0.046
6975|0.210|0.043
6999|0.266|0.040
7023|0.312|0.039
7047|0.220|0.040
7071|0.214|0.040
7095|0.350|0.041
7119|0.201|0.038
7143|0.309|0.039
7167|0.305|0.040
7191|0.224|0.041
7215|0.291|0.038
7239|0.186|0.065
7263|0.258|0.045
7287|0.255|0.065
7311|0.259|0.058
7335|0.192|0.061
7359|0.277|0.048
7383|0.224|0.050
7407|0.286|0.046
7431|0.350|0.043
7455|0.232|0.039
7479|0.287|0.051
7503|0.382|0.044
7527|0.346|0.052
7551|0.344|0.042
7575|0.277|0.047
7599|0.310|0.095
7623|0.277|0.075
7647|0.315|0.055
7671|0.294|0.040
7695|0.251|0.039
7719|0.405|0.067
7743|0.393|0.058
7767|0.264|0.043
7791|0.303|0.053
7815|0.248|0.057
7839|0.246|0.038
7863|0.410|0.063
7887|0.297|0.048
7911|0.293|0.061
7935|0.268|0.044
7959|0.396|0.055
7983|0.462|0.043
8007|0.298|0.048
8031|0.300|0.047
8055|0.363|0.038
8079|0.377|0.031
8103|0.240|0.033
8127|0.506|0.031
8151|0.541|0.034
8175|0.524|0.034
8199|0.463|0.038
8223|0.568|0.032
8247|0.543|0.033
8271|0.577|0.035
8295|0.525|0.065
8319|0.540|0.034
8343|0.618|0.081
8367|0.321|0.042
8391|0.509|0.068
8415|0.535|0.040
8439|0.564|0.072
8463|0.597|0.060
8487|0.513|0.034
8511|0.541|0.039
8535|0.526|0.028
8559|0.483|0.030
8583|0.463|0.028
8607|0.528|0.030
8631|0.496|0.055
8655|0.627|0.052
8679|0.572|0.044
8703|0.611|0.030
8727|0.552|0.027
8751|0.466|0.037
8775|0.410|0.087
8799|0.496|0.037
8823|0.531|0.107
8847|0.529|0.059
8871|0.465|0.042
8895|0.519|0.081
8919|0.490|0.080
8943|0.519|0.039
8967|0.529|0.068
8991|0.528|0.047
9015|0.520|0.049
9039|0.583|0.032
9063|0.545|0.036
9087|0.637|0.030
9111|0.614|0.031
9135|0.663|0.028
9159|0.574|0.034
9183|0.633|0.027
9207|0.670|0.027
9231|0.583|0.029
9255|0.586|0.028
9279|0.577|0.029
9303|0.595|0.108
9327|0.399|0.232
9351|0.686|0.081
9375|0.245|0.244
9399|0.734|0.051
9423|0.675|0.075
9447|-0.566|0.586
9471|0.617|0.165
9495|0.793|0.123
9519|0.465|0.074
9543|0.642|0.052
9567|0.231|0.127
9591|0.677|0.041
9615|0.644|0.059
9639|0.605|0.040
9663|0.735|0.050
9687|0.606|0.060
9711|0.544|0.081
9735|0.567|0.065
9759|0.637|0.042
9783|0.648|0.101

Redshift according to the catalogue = 1.040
